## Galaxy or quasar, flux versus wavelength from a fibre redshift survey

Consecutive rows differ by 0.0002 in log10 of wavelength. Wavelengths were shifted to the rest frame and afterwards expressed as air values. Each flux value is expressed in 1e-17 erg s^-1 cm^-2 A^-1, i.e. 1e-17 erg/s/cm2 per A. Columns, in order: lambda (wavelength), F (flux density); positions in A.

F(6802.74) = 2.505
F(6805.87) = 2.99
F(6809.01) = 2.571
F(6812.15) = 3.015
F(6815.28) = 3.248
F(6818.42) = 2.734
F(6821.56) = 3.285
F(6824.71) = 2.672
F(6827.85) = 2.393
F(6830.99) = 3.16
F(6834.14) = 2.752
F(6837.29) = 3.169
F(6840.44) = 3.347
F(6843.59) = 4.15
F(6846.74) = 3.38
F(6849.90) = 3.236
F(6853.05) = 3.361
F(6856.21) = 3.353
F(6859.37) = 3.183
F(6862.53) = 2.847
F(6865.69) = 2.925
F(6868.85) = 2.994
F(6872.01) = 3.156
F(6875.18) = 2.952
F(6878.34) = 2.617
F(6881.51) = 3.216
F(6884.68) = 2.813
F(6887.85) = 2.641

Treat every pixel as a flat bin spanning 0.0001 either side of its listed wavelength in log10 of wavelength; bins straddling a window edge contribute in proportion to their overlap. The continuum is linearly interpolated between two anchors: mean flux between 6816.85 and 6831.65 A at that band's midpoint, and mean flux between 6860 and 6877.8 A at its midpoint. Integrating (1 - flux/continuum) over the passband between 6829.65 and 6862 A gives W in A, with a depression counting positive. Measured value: -4.5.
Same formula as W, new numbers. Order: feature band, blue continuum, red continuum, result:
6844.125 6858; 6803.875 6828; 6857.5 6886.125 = -2.1 A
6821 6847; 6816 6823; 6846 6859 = 0.3 A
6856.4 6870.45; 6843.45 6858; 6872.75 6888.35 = 0.8 A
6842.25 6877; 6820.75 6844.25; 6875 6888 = -3.1 A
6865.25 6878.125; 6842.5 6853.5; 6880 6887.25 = 0.7 A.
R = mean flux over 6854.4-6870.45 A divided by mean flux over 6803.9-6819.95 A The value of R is 1.1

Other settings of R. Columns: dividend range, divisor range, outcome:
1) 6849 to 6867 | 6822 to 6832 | 1.13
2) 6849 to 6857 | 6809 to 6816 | 1.11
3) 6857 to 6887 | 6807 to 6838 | 1.03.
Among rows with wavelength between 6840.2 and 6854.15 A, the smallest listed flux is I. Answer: 3.236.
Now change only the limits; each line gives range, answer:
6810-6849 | 2.393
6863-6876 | 2.925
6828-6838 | 2.752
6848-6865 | 2.847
